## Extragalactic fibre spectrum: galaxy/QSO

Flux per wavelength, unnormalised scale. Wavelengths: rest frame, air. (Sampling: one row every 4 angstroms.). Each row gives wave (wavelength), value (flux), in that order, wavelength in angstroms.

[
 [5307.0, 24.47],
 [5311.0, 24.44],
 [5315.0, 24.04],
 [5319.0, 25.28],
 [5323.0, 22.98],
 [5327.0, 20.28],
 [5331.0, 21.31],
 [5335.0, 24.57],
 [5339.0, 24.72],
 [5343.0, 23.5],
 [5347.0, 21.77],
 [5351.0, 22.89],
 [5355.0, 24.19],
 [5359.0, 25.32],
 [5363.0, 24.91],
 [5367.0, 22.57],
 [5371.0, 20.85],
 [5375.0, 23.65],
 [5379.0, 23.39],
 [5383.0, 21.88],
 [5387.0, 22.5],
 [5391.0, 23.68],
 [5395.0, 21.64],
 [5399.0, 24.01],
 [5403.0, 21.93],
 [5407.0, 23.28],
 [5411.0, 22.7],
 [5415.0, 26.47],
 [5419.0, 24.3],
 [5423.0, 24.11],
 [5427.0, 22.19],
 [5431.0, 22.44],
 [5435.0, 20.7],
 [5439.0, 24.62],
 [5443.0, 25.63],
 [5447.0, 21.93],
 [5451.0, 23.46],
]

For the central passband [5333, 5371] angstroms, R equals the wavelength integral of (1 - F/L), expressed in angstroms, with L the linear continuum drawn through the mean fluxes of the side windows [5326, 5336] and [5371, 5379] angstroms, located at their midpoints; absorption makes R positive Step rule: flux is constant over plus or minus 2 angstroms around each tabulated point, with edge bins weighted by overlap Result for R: -2.1 angstroms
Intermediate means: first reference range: 22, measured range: 23.7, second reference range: 22.9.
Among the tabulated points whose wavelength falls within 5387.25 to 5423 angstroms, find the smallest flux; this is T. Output 21.64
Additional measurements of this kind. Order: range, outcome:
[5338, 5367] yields 21.77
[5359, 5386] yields 20.85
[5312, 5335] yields 20.28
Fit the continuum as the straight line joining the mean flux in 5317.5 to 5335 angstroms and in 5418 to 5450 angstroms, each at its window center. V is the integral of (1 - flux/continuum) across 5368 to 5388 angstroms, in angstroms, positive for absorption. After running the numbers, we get 0.4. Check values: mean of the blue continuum 22.6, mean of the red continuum 23.2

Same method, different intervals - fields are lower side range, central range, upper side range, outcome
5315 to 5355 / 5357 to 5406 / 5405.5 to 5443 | 0.7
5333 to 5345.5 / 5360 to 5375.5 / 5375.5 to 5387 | 0.1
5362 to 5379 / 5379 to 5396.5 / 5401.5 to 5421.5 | 0.5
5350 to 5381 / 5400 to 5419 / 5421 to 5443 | -0.4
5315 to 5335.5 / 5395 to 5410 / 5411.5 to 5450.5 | 0.3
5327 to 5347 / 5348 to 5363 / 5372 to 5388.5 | -0.8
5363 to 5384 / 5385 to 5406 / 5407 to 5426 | 0.6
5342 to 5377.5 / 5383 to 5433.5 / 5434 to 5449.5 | 0.3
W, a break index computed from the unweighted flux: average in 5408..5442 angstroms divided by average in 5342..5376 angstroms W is 1.01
